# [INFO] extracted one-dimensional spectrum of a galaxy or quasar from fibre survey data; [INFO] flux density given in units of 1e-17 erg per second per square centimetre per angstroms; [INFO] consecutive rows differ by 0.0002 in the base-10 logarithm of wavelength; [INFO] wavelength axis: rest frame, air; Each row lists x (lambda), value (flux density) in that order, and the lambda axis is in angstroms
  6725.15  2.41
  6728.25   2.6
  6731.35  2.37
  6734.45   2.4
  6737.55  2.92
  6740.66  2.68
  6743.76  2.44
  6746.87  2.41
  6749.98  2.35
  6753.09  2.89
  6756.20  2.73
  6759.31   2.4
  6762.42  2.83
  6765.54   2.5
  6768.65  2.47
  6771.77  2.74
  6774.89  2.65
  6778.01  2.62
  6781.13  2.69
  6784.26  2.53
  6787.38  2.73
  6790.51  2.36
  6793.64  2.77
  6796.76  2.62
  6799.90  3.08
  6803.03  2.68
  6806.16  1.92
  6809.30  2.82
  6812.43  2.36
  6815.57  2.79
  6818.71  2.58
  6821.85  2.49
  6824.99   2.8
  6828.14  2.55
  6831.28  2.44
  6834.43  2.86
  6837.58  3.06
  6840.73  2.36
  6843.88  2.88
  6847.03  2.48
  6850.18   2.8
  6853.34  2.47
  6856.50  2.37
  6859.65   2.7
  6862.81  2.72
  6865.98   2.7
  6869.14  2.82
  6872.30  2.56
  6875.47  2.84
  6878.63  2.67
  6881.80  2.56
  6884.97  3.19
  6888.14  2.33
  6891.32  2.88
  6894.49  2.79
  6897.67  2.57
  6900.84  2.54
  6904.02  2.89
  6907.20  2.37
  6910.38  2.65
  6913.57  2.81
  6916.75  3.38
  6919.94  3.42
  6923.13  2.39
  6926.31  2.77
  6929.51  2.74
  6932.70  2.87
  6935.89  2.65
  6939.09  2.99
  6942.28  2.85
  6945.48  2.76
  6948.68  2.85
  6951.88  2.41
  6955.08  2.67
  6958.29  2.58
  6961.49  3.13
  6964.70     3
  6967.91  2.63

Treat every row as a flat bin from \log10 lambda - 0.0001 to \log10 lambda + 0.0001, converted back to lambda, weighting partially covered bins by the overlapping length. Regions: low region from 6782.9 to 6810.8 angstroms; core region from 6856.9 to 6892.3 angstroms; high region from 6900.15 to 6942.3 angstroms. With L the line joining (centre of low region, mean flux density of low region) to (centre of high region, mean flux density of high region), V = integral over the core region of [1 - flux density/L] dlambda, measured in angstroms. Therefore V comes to 0.4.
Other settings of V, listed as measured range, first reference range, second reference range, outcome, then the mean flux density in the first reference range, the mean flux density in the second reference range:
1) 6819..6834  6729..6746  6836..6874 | 0.24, 2.56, 2.66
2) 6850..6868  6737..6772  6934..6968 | 0.52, 2.6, 2.78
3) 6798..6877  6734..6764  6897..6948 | 1.77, 2.61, 2.8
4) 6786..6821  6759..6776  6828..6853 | 0.48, 2.61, 2.68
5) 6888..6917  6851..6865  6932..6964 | -0.33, 2.58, 2.78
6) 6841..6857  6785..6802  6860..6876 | 0.69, 2.7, 2.72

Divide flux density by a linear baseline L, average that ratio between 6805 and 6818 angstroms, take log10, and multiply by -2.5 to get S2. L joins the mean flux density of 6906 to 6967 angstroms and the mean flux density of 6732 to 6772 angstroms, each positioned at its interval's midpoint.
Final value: 0.068 mag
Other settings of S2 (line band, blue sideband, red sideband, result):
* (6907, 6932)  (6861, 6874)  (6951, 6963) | -0.05 mag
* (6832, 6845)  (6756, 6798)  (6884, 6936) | -0.03 mag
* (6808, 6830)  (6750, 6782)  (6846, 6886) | 0.01 mag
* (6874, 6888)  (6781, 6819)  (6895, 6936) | -0.02 mag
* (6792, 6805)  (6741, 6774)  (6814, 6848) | -0.05 mag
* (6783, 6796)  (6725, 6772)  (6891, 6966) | 0.01 mag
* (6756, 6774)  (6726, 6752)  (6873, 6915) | -0.02 mag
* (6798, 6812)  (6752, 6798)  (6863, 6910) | 0.02 mag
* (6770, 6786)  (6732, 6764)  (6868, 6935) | -0.01 mag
